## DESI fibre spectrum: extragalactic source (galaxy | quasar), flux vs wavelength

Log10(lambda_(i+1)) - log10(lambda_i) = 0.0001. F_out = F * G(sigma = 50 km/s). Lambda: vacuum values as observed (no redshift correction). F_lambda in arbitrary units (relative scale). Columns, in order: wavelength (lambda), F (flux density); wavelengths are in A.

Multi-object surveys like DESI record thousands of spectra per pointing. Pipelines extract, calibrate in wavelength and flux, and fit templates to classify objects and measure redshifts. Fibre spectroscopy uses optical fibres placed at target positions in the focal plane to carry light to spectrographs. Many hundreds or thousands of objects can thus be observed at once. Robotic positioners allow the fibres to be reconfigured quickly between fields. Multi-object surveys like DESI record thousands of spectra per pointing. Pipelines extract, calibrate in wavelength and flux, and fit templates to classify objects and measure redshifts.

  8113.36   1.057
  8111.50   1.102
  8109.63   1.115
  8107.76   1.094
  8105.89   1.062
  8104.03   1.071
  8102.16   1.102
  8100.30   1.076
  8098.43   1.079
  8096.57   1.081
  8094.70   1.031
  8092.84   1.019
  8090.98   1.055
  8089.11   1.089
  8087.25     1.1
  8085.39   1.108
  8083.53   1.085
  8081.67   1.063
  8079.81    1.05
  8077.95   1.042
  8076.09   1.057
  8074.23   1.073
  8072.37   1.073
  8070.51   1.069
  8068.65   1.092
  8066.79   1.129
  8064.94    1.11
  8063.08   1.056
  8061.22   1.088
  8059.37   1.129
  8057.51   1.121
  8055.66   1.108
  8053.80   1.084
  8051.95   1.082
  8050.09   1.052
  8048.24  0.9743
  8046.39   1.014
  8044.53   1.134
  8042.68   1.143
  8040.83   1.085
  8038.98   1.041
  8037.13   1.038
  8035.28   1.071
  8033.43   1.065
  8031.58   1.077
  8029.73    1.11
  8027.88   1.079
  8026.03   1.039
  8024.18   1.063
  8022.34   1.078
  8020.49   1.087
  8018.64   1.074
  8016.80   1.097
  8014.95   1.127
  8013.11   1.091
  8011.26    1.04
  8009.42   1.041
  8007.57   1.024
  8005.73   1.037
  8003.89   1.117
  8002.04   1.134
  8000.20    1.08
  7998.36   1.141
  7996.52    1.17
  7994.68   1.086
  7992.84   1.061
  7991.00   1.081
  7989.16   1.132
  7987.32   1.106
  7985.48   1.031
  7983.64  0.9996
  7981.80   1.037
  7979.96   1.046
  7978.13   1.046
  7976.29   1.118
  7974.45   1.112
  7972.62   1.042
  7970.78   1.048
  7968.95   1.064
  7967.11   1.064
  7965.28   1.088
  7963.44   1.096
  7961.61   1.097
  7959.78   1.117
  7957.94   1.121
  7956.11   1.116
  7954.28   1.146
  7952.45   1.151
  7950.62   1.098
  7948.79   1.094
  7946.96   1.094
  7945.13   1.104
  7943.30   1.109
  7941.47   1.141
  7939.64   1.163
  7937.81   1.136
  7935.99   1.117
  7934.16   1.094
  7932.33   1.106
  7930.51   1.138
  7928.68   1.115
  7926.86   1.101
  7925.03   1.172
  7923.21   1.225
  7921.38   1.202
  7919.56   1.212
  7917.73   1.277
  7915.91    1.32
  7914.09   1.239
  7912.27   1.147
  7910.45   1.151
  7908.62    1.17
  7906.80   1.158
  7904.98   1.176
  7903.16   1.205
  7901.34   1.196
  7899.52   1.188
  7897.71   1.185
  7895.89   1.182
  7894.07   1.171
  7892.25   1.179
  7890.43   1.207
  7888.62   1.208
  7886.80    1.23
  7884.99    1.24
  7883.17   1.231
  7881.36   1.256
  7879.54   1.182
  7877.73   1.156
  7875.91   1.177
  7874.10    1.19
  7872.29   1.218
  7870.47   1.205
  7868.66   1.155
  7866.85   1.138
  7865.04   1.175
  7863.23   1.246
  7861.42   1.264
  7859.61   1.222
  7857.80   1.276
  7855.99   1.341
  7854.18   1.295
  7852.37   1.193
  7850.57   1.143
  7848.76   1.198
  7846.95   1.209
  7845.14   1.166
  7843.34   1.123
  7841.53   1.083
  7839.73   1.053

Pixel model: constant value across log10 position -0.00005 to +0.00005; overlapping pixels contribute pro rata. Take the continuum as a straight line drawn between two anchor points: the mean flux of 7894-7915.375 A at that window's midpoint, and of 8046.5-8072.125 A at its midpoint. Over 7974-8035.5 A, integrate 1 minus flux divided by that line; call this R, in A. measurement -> 2.1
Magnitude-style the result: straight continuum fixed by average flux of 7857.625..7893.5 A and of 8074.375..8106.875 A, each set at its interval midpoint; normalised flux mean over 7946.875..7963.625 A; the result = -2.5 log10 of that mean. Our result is 0.04 mag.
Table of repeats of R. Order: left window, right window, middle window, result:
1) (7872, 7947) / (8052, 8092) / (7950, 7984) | 1.77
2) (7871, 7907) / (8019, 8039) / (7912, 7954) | 0.11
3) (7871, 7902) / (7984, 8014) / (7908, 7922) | -0.55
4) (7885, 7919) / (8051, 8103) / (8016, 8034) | 0.63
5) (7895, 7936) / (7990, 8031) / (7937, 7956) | 0.41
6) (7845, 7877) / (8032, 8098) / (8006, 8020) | 0.51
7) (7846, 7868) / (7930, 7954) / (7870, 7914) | -0.44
